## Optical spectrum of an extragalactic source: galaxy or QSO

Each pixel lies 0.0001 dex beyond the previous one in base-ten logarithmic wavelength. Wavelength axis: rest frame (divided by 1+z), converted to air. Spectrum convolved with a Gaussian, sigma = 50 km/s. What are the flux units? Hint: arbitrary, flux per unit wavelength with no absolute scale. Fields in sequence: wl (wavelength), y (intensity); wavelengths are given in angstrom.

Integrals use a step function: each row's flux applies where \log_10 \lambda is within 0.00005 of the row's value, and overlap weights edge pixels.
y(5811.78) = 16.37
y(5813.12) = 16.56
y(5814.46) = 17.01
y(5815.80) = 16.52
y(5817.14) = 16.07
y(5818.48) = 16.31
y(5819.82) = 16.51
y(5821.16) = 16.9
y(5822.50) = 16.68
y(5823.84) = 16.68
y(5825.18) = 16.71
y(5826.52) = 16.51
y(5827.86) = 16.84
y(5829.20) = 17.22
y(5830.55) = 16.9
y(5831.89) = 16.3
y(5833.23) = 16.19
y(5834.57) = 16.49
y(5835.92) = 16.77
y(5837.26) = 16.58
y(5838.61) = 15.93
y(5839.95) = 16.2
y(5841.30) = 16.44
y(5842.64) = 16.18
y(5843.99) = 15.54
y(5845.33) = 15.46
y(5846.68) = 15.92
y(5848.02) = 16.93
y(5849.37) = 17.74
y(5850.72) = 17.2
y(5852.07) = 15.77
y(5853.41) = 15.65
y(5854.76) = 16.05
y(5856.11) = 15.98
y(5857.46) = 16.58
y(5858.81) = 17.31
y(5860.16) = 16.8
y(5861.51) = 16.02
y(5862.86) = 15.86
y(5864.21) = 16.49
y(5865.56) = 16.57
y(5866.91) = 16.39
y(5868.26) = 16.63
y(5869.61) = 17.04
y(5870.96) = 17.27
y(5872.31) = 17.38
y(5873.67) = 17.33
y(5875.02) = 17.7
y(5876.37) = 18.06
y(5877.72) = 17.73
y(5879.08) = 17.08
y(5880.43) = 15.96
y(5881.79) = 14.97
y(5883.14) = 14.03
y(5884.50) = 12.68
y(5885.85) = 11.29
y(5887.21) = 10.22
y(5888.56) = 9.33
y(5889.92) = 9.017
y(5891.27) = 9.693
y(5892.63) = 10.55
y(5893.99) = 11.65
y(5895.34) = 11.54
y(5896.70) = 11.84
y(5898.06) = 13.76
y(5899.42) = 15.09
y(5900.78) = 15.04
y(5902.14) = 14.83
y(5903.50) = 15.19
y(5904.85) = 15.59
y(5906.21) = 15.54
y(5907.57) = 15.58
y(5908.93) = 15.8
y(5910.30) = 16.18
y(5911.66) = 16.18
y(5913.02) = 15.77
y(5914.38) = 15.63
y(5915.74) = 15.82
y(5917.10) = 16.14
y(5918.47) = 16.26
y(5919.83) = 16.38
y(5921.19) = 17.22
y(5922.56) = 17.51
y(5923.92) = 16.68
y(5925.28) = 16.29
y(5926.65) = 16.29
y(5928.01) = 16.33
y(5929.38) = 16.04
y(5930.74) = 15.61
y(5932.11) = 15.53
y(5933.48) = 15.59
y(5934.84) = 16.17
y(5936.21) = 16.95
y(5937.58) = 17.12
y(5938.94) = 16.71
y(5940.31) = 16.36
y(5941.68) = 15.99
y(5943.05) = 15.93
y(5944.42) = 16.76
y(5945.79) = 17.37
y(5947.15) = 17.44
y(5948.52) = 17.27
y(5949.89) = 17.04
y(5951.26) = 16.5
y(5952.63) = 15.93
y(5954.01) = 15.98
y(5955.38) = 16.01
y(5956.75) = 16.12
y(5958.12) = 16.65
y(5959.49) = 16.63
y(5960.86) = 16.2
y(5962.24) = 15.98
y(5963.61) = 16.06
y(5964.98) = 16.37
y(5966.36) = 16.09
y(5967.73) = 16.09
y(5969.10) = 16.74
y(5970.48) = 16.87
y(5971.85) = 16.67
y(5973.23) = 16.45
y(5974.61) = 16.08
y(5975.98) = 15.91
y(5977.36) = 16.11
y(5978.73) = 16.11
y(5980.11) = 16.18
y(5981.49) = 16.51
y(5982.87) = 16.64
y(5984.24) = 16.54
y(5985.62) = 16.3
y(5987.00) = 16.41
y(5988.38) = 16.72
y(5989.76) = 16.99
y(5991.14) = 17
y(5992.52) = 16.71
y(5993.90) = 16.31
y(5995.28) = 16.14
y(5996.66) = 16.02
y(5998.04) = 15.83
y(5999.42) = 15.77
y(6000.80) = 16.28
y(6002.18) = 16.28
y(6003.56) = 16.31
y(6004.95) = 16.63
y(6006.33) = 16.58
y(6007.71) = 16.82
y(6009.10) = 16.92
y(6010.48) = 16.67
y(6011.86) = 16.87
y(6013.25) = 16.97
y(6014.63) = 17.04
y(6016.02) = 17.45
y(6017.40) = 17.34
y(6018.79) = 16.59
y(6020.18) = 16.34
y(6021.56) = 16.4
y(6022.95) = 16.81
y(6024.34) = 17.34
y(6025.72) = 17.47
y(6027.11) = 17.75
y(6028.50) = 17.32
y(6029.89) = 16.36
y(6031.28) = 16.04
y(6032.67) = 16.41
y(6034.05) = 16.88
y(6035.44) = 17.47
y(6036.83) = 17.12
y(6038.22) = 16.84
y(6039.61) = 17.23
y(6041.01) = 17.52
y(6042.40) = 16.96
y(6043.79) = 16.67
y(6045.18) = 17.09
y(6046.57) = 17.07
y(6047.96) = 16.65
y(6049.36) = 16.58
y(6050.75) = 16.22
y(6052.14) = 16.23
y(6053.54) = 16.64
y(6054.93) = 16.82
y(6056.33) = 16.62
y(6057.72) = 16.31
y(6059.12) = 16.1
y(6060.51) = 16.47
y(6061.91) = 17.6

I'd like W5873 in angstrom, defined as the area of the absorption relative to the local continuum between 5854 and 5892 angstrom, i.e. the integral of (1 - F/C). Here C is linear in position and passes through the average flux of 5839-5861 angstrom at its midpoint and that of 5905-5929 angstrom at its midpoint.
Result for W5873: 2.4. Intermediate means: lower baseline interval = 16.4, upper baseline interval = 16.2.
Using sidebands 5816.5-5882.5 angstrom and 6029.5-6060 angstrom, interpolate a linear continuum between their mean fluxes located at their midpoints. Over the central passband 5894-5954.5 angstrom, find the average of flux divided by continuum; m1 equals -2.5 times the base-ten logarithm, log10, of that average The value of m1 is 0.05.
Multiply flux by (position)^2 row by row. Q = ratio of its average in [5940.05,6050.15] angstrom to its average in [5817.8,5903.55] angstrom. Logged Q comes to 1.12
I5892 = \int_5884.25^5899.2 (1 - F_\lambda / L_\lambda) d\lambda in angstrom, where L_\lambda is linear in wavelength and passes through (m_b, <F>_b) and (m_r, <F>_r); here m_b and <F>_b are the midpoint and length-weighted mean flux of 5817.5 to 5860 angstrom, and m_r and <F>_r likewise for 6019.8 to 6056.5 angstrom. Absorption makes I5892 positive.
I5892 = 4.9 angstrom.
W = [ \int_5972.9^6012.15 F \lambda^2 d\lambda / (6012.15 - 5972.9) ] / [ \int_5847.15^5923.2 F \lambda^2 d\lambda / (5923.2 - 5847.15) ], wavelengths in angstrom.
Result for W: 1.11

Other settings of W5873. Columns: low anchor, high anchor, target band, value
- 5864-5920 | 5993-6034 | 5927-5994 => -2.36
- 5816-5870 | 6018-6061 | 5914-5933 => 0.37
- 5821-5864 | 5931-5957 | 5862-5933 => 5.68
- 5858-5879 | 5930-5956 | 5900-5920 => 1.15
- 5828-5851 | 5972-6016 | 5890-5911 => 3.50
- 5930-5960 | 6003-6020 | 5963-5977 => 0.22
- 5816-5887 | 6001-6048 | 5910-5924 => 0.16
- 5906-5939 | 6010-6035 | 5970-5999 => 0.43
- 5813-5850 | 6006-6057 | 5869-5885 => 0.11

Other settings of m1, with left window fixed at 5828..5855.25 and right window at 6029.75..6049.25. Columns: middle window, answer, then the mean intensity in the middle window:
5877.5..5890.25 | 0.244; 13.2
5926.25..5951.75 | 0.010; 16.5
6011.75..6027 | -0.010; 17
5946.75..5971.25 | 0.016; 16.4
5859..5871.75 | -0.011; 16.6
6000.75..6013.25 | 0.011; 16.6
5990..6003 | 0.032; 16.3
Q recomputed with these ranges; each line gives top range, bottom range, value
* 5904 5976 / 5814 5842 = 1.02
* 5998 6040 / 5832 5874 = 1.08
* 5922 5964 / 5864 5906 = 1.16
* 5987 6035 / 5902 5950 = 1.06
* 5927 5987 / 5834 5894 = 1.09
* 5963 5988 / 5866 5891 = 1.13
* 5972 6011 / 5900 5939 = 1.05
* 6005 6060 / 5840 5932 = 1.15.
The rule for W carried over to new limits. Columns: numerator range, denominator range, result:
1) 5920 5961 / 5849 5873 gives 1.02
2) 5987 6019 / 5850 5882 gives 1.04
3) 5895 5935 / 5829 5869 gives 0.97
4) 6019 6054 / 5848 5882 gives 1.07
